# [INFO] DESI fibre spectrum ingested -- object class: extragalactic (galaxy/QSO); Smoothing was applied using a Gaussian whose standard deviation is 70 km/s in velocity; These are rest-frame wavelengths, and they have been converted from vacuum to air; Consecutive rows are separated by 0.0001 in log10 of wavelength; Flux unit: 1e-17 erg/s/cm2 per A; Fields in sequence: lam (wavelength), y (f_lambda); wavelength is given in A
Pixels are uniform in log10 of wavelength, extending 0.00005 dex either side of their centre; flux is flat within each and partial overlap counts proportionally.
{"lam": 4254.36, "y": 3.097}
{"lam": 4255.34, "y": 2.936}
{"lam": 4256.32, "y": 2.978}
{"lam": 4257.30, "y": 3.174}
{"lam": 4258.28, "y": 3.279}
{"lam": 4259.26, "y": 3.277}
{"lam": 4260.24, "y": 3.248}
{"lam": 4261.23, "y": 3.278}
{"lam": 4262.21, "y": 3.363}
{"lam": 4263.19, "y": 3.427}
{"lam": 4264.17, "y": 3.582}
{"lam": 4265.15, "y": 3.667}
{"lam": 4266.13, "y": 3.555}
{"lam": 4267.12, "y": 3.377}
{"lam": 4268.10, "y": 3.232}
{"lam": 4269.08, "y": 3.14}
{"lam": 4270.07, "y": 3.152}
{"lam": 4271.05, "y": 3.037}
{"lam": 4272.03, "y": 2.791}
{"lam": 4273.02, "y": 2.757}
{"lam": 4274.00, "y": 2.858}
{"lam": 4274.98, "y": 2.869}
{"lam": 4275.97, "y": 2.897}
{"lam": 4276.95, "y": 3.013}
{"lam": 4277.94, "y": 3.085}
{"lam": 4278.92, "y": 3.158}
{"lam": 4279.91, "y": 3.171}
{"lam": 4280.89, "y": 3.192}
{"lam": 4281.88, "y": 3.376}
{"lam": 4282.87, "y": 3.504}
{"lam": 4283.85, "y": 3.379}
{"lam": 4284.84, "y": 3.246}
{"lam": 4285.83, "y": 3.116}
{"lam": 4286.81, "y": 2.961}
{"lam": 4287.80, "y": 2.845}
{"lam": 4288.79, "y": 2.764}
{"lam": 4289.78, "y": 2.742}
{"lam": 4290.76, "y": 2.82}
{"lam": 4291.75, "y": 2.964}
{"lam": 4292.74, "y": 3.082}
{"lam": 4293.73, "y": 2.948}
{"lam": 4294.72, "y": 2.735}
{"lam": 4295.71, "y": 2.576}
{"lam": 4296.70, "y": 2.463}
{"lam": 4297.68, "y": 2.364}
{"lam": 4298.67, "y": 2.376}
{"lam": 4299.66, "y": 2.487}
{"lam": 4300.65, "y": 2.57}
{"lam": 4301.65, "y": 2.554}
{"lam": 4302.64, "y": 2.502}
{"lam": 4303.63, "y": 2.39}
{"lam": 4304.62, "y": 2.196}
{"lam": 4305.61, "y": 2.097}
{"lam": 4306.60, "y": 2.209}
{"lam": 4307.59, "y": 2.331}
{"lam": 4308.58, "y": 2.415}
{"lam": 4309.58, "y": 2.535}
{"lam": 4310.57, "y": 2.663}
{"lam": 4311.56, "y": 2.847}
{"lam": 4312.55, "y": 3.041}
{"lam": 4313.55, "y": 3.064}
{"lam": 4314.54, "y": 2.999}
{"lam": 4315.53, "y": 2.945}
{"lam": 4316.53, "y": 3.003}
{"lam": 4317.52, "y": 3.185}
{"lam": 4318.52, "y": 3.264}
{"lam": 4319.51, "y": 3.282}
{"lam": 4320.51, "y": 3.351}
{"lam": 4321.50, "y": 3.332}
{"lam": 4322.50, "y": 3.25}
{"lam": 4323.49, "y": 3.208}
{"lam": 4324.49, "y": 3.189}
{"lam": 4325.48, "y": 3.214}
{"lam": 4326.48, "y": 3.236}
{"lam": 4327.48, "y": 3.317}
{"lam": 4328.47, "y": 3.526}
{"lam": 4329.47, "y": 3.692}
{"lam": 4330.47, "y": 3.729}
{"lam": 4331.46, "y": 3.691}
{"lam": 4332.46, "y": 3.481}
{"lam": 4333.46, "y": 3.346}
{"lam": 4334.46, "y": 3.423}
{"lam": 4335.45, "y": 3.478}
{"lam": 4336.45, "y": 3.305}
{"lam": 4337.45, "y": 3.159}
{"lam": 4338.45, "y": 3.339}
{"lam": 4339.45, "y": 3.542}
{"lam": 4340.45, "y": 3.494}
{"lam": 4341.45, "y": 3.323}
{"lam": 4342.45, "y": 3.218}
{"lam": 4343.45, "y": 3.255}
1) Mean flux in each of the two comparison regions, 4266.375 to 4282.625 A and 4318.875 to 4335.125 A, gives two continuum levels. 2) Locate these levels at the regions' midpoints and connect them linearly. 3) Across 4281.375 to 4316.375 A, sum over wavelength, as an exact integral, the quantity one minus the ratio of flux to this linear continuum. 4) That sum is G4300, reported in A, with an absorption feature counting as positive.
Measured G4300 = 5.14 A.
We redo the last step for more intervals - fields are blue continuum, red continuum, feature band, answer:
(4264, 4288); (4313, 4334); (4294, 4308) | 3.48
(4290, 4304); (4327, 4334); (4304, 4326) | 1.72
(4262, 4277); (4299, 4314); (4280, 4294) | -1.00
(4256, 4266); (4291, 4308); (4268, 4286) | -0.64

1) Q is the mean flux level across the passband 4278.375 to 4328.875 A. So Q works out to 2.9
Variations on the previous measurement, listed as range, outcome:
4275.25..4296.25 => 3.02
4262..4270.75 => 3.38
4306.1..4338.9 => 3.15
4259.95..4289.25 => 3.17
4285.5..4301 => 2.74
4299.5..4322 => 2.75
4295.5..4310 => 2.4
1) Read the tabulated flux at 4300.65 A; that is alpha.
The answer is 2.57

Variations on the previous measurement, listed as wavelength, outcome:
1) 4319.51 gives 3.282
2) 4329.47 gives 3.692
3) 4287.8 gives 2.845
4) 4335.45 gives 3.478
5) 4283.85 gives 3.379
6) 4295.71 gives 2.576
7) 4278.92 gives 3.158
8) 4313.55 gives 3.064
